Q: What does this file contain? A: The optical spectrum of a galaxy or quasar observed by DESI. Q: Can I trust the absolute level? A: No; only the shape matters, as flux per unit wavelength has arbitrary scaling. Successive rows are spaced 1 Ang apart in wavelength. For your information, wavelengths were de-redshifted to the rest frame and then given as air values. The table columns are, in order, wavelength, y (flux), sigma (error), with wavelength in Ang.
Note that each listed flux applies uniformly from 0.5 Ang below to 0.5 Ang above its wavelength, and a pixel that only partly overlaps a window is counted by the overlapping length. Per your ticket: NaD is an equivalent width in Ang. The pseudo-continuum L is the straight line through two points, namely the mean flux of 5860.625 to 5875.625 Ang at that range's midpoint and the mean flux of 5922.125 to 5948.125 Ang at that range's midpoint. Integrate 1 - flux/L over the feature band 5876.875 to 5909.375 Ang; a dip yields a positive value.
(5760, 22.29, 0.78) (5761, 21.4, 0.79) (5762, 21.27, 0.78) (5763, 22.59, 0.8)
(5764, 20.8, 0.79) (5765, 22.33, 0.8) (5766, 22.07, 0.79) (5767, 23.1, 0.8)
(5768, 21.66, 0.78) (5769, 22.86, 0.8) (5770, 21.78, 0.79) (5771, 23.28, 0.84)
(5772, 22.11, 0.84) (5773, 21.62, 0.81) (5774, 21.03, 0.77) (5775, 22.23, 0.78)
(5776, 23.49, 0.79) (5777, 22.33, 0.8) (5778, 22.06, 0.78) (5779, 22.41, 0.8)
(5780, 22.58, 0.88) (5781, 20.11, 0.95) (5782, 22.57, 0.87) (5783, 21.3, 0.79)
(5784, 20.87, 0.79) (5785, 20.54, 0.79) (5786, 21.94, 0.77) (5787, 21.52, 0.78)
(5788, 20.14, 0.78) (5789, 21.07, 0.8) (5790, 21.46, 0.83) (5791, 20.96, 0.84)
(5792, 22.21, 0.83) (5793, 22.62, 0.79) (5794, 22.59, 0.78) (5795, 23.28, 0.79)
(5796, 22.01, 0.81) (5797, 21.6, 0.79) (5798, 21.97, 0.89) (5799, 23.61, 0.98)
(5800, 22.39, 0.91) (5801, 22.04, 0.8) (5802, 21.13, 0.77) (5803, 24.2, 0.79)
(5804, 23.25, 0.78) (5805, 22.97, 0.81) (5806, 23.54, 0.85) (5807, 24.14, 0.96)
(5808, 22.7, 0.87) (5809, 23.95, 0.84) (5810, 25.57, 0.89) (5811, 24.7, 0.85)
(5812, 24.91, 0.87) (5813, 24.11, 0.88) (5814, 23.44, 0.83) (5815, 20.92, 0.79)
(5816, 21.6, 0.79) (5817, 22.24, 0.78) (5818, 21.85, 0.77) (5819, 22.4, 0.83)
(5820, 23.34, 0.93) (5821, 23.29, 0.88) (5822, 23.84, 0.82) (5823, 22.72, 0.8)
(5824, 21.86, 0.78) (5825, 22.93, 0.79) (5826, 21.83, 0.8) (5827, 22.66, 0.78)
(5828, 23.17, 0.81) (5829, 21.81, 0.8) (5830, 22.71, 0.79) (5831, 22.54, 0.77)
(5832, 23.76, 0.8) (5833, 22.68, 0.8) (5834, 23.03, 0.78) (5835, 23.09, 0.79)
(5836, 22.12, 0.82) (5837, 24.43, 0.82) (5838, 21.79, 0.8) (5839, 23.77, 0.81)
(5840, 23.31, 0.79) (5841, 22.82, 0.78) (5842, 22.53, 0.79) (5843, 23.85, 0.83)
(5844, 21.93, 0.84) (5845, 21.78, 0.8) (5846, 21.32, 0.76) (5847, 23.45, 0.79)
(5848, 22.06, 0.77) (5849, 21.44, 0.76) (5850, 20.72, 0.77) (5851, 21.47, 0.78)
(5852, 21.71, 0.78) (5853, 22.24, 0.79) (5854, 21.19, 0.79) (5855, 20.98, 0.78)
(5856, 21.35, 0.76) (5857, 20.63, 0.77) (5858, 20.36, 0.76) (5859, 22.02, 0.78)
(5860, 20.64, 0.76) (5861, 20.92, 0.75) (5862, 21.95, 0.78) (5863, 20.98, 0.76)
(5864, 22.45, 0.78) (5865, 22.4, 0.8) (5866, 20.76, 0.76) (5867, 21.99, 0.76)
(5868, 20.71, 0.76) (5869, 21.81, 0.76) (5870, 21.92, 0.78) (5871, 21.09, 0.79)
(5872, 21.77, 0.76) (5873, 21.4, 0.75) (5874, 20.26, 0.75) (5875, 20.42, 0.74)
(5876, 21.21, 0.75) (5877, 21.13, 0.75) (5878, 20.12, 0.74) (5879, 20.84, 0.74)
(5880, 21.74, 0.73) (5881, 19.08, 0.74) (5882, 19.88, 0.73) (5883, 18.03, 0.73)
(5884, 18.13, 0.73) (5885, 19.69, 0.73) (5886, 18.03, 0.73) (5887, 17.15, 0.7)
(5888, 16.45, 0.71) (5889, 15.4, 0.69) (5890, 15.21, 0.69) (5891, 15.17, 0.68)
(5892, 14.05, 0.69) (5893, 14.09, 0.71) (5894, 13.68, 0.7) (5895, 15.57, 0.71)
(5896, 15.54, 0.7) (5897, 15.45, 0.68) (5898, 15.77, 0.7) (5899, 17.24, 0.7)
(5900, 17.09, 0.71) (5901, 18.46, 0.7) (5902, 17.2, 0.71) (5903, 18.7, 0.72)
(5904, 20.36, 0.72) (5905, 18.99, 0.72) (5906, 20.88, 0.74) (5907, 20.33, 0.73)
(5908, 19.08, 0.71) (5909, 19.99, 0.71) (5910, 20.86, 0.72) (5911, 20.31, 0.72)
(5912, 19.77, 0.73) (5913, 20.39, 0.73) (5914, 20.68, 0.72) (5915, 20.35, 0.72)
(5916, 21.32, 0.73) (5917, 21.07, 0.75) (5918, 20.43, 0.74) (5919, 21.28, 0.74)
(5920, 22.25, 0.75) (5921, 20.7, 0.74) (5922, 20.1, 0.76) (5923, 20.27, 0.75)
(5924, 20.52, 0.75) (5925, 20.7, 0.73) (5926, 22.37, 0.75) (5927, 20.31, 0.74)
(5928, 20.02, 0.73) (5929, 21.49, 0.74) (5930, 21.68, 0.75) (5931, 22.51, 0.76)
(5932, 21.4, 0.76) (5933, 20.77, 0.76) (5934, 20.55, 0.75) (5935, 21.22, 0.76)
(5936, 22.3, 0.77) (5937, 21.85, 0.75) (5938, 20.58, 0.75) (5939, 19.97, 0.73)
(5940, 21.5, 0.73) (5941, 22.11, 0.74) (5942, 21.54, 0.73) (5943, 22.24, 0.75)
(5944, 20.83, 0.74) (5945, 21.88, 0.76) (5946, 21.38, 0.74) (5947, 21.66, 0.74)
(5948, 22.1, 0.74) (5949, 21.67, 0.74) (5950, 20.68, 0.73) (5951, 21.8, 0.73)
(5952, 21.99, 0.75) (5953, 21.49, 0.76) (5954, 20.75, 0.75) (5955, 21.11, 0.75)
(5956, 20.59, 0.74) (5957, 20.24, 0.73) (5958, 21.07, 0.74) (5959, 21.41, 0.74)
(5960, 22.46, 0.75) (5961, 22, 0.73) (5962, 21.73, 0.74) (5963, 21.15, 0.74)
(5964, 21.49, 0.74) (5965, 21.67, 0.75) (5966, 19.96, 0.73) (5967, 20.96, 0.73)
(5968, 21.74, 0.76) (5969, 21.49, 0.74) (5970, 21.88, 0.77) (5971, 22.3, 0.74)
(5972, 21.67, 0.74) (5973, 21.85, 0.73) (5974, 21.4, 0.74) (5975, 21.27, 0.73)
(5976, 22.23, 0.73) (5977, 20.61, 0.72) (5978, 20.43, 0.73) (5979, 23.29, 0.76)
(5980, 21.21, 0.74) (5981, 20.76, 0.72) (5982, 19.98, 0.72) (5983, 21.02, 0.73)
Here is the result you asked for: 5.4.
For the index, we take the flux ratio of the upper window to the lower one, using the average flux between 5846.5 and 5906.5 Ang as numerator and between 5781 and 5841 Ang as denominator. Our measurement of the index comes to 0.86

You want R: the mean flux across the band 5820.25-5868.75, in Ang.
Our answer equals 22.2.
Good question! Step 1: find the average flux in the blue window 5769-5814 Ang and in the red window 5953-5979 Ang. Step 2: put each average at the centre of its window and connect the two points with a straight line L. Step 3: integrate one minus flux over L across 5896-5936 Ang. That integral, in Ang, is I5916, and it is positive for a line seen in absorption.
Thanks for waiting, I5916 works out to 3.02 Ang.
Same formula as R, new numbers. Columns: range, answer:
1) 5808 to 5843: 23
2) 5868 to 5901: 18.3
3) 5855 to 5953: 20.1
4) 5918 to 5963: 21.3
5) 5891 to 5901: 15.5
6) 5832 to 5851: 22.6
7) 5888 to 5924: 18.5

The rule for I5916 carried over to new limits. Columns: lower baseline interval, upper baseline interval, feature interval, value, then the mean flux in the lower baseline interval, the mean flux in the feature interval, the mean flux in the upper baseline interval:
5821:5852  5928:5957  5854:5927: 7.9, 22.6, 19.6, 21.4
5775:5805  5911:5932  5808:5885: -1.5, 22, 22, 20.9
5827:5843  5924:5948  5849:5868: 1.0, 22.9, 21.4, 21.3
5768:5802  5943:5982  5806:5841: -1.9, 21.9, 23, 21.4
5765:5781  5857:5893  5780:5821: -1.7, 22.2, 22.5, 19.8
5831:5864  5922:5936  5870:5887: 1.2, 22.1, 20.1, 21.1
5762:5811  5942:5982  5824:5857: -0.5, 22.3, 22.4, 21.4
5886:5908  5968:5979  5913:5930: -2.3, 16.9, 20.9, 21.6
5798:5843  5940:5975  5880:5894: 3.3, 23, 17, 21.5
